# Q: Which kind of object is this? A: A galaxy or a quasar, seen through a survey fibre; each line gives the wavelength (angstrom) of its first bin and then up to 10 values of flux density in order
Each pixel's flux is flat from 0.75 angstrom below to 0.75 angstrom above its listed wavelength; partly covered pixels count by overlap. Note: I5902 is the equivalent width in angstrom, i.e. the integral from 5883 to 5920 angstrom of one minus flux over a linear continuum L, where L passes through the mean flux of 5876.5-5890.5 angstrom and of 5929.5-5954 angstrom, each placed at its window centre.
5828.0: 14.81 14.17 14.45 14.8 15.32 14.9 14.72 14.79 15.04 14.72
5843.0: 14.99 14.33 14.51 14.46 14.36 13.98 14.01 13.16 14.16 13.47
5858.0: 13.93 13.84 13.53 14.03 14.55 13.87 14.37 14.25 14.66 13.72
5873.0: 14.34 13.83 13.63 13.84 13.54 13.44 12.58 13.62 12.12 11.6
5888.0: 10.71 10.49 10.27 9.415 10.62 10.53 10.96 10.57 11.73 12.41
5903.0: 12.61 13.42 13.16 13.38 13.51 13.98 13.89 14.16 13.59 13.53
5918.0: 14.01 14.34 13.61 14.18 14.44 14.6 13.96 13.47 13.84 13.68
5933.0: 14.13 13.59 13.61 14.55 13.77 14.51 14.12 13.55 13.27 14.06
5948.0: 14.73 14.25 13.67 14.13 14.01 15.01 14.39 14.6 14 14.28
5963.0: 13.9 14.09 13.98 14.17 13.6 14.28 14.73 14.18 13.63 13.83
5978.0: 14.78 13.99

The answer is 1.70 angstrom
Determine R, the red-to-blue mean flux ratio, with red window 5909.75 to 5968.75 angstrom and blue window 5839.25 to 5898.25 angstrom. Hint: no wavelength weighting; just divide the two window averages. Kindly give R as 1.06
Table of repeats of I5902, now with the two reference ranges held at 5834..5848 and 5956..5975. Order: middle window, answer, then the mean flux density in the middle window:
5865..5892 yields 2.9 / 13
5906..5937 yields 1.1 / 13.9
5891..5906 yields 3.2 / 11.4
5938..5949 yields 0.2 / 14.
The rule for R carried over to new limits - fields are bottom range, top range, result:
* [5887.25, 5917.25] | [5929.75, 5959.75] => 1.16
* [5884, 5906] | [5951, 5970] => 1.25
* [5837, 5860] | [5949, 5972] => 0.99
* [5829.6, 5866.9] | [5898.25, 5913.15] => 0.91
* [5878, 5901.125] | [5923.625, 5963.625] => 1.22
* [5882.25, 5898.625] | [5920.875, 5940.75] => 1.27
